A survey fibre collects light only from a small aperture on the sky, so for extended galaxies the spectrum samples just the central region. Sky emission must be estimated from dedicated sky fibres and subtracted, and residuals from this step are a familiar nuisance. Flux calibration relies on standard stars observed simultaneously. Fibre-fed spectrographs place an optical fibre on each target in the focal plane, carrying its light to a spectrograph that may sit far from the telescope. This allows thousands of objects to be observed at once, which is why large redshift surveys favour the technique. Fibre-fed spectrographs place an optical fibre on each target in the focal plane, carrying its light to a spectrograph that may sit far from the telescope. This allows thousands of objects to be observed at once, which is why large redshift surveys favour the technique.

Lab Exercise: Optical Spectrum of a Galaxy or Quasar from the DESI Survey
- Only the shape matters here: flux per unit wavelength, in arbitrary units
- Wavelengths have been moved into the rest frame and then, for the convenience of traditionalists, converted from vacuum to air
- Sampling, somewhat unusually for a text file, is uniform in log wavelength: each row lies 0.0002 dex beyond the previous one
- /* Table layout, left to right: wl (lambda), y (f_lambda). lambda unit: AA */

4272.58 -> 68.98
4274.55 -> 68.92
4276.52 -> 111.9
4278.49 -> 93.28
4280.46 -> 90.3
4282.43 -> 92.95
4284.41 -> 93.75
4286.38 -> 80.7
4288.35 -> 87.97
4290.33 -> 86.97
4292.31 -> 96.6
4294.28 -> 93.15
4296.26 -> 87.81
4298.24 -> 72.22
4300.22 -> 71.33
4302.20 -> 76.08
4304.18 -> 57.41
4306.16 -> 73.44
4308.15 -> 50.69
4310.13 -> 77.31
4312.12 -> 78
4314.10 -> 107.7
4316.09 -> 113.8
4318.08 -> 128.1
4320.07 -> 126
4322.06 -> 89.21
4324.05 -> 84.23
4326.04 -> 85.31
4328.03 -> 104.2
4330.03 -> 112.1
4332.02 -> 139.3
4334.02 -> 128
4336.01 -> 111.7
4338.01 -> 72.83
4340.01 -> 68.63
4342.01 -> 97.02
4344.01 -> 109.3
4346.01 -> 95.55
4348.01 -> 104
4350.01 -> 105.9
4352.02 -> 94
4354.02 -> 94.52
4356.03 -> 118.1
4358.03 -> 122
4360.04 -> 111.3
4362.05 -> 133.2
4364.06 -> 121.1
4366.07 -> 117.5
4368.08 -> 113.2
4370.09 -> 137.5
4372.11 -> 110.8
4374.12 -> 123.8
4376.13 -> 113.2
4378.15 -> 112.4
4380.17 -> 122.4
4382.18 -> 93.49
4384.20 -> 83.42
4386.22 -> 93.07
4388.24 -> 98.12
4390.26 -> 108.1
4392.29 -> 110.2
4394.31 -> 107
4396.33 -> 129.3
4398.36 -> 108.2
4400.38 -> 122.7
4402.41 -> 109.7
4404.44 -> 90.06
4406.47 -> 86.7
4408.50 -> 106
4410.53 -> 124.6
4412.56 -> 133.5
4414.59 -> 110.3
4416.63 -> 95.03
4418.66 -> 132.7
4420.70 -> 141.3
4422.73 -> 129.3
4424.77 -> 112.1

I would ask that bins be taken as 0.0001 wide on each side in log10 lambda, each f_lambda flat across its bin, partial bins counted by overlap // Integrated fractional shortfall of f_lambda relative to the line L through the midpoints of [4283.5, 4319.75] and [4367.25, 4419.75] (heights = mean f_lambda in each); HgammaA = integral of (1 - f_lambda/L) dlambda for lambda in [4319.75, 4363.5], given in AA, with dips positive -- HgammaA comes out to -3.62 AA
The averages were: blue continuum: 85.9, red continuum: 111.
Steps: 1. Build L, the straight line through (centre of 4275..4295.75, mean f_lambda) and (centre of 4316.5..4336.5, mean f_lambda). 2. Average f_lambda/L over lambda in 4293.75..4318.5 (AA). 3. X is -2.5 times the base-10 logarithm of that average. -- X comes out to 0.23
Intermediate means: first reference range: 92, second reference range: 111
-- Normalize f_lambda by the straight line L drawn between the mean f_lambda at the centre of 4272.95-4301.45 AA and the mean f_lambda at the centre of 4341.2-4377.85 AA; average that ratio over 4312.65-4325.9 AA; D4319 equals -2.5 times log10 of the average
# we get -0.08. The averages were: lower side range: 87.2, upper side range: 112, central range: 106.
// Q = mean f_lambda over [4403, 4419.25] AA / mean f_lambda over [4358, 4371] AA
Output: 0.9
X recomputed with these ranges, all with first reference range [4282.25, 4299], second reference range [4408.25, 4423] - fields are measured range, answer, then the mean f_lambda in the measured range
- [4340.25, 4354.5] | 0.052 mag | 98.6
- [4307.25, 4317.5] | 0.078 mag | 87.6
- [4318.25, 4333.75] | -0.109 mag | 108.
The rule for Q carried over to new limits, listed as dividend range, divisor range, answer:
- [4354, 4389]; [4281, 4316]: 1.37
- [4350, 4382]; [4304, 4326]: 1.27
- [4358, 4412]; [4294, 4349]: 1.19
